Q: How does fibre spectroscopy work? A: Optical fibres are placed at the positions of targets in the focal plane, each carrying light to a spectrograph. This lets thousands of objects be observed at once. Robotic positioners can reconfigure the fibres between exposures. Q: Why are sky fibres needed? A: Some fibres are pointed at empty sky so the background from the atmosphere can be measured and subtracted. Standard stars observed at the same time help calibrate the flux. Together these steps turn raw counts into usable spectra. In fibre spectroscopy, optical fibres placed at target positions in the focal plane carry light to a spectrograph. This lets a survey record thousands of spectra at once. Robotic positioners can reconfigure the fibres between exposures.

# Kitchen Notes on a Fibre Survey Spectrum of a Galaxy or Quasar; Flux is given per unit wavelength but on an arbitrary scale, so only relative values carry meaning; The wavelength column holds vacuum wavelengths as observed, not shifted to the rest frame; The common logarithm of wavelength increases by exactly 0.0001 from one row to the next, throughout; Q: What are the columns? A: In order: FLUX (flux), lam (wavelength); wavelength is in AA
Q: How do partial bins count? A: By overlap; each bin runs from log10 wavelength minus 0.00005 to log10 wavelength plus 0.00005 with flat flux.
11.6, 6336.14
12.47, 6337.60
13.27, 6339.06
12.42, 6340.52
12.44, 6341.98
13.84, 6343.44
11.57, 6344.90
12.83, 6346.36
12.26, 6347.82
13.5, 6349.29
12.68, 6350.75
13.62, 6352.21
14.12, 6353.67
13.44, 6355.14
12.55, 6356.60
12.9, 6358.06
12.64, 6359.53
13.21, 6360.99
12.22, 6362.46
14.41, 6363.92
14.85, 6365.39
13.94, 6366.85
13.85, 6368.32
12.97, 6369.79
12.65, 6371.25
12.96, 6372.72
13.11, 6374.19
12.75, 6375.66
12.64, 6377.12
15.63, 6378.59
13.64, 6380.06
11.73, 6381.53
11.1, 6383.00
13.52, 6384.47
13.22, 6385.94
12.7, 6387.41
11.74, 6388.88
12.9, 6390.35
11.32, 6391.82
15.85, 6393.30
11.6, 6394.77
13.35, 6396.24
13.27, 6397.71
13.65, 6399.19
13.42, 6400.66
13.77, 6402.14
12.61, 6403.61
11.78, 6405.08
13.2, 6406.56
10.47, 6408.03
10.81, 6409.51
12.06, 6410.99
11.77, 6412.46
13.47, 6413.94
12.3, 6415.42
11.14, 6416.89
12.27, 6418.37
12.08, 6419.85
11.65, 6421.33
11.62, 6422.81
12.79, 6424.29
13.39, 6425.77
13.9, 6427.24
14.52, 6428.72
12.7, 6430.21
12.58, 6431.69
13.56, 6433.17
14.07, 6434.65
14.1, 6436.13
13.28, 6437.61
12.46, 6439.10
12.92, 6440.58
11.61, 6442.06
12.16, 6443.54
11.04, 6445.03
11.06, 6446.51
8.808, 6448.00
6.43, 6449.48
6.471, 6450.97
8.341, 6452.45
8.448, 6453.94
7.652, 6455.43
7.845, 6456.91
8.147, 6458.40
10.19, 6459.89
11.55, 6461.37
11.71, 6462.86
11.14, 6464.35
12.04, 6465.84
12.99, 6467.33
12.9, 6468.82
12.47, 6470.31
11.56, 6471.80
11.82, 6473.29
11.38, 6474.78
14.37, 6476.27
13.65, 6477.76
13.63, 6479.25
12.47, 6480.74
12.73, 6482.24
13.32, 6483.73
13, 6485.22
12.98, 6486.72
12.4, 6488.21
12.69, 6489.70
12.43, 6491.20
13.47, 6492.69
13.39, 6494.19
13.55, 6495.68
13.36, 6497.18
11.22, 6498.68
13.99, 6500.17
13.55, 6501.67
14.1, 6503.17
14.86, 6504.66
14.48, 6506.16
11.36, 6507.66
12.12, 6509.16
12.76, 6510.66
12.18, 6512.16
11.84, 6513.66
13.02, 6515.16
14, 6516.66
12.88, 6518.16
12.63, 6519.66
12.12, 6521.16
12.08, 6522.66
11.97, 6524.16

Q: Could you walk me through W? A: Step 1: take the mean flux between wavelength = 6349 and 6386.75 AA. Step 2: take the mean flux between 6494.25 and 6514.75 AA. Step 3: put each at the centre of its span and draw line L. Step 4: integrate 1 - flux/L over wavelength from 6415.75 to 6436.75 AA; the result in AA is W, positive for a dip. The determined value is 0.4 AA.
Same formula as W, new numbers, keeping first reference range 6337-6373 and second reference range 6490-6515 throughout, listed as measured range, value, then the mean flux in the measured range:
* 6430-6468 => 6.39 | 10.9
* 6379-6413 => 1.22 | 12.6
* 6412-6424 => 0.92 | 12.1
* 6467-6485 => 0.37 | 12.8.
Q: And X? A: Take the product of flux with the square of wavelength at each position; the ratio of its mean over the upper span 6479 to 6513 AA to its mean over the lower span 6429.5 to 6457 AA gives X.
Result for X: 1.22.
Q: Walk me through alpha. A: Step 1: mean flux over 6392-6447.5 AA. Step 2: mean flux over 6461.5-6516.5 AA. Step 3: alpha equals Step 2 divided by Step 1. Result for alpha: 1.01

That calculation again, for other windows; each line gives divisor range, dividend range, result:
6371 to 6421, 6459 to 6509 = 1.01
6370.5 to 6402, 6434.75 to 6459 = 0.78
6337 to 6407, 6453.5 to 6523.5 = 0.95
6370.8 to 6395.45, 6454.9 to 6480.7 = 0.90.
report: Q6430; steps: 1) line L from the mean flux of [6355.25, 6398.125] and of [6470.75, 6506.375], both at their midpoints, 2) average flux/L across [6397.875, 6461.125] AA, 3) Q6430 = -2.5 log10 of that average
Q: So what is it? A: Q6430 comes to 0.13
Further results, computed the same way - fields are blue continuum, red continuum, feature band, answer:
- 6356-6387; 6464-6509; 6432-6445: 0.01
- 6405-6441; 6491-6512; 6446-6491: 0.16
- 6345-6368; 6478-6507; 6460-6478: 0.09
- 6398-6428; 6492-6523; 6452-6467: 0.28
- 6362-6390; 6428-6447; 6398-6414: 0.05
